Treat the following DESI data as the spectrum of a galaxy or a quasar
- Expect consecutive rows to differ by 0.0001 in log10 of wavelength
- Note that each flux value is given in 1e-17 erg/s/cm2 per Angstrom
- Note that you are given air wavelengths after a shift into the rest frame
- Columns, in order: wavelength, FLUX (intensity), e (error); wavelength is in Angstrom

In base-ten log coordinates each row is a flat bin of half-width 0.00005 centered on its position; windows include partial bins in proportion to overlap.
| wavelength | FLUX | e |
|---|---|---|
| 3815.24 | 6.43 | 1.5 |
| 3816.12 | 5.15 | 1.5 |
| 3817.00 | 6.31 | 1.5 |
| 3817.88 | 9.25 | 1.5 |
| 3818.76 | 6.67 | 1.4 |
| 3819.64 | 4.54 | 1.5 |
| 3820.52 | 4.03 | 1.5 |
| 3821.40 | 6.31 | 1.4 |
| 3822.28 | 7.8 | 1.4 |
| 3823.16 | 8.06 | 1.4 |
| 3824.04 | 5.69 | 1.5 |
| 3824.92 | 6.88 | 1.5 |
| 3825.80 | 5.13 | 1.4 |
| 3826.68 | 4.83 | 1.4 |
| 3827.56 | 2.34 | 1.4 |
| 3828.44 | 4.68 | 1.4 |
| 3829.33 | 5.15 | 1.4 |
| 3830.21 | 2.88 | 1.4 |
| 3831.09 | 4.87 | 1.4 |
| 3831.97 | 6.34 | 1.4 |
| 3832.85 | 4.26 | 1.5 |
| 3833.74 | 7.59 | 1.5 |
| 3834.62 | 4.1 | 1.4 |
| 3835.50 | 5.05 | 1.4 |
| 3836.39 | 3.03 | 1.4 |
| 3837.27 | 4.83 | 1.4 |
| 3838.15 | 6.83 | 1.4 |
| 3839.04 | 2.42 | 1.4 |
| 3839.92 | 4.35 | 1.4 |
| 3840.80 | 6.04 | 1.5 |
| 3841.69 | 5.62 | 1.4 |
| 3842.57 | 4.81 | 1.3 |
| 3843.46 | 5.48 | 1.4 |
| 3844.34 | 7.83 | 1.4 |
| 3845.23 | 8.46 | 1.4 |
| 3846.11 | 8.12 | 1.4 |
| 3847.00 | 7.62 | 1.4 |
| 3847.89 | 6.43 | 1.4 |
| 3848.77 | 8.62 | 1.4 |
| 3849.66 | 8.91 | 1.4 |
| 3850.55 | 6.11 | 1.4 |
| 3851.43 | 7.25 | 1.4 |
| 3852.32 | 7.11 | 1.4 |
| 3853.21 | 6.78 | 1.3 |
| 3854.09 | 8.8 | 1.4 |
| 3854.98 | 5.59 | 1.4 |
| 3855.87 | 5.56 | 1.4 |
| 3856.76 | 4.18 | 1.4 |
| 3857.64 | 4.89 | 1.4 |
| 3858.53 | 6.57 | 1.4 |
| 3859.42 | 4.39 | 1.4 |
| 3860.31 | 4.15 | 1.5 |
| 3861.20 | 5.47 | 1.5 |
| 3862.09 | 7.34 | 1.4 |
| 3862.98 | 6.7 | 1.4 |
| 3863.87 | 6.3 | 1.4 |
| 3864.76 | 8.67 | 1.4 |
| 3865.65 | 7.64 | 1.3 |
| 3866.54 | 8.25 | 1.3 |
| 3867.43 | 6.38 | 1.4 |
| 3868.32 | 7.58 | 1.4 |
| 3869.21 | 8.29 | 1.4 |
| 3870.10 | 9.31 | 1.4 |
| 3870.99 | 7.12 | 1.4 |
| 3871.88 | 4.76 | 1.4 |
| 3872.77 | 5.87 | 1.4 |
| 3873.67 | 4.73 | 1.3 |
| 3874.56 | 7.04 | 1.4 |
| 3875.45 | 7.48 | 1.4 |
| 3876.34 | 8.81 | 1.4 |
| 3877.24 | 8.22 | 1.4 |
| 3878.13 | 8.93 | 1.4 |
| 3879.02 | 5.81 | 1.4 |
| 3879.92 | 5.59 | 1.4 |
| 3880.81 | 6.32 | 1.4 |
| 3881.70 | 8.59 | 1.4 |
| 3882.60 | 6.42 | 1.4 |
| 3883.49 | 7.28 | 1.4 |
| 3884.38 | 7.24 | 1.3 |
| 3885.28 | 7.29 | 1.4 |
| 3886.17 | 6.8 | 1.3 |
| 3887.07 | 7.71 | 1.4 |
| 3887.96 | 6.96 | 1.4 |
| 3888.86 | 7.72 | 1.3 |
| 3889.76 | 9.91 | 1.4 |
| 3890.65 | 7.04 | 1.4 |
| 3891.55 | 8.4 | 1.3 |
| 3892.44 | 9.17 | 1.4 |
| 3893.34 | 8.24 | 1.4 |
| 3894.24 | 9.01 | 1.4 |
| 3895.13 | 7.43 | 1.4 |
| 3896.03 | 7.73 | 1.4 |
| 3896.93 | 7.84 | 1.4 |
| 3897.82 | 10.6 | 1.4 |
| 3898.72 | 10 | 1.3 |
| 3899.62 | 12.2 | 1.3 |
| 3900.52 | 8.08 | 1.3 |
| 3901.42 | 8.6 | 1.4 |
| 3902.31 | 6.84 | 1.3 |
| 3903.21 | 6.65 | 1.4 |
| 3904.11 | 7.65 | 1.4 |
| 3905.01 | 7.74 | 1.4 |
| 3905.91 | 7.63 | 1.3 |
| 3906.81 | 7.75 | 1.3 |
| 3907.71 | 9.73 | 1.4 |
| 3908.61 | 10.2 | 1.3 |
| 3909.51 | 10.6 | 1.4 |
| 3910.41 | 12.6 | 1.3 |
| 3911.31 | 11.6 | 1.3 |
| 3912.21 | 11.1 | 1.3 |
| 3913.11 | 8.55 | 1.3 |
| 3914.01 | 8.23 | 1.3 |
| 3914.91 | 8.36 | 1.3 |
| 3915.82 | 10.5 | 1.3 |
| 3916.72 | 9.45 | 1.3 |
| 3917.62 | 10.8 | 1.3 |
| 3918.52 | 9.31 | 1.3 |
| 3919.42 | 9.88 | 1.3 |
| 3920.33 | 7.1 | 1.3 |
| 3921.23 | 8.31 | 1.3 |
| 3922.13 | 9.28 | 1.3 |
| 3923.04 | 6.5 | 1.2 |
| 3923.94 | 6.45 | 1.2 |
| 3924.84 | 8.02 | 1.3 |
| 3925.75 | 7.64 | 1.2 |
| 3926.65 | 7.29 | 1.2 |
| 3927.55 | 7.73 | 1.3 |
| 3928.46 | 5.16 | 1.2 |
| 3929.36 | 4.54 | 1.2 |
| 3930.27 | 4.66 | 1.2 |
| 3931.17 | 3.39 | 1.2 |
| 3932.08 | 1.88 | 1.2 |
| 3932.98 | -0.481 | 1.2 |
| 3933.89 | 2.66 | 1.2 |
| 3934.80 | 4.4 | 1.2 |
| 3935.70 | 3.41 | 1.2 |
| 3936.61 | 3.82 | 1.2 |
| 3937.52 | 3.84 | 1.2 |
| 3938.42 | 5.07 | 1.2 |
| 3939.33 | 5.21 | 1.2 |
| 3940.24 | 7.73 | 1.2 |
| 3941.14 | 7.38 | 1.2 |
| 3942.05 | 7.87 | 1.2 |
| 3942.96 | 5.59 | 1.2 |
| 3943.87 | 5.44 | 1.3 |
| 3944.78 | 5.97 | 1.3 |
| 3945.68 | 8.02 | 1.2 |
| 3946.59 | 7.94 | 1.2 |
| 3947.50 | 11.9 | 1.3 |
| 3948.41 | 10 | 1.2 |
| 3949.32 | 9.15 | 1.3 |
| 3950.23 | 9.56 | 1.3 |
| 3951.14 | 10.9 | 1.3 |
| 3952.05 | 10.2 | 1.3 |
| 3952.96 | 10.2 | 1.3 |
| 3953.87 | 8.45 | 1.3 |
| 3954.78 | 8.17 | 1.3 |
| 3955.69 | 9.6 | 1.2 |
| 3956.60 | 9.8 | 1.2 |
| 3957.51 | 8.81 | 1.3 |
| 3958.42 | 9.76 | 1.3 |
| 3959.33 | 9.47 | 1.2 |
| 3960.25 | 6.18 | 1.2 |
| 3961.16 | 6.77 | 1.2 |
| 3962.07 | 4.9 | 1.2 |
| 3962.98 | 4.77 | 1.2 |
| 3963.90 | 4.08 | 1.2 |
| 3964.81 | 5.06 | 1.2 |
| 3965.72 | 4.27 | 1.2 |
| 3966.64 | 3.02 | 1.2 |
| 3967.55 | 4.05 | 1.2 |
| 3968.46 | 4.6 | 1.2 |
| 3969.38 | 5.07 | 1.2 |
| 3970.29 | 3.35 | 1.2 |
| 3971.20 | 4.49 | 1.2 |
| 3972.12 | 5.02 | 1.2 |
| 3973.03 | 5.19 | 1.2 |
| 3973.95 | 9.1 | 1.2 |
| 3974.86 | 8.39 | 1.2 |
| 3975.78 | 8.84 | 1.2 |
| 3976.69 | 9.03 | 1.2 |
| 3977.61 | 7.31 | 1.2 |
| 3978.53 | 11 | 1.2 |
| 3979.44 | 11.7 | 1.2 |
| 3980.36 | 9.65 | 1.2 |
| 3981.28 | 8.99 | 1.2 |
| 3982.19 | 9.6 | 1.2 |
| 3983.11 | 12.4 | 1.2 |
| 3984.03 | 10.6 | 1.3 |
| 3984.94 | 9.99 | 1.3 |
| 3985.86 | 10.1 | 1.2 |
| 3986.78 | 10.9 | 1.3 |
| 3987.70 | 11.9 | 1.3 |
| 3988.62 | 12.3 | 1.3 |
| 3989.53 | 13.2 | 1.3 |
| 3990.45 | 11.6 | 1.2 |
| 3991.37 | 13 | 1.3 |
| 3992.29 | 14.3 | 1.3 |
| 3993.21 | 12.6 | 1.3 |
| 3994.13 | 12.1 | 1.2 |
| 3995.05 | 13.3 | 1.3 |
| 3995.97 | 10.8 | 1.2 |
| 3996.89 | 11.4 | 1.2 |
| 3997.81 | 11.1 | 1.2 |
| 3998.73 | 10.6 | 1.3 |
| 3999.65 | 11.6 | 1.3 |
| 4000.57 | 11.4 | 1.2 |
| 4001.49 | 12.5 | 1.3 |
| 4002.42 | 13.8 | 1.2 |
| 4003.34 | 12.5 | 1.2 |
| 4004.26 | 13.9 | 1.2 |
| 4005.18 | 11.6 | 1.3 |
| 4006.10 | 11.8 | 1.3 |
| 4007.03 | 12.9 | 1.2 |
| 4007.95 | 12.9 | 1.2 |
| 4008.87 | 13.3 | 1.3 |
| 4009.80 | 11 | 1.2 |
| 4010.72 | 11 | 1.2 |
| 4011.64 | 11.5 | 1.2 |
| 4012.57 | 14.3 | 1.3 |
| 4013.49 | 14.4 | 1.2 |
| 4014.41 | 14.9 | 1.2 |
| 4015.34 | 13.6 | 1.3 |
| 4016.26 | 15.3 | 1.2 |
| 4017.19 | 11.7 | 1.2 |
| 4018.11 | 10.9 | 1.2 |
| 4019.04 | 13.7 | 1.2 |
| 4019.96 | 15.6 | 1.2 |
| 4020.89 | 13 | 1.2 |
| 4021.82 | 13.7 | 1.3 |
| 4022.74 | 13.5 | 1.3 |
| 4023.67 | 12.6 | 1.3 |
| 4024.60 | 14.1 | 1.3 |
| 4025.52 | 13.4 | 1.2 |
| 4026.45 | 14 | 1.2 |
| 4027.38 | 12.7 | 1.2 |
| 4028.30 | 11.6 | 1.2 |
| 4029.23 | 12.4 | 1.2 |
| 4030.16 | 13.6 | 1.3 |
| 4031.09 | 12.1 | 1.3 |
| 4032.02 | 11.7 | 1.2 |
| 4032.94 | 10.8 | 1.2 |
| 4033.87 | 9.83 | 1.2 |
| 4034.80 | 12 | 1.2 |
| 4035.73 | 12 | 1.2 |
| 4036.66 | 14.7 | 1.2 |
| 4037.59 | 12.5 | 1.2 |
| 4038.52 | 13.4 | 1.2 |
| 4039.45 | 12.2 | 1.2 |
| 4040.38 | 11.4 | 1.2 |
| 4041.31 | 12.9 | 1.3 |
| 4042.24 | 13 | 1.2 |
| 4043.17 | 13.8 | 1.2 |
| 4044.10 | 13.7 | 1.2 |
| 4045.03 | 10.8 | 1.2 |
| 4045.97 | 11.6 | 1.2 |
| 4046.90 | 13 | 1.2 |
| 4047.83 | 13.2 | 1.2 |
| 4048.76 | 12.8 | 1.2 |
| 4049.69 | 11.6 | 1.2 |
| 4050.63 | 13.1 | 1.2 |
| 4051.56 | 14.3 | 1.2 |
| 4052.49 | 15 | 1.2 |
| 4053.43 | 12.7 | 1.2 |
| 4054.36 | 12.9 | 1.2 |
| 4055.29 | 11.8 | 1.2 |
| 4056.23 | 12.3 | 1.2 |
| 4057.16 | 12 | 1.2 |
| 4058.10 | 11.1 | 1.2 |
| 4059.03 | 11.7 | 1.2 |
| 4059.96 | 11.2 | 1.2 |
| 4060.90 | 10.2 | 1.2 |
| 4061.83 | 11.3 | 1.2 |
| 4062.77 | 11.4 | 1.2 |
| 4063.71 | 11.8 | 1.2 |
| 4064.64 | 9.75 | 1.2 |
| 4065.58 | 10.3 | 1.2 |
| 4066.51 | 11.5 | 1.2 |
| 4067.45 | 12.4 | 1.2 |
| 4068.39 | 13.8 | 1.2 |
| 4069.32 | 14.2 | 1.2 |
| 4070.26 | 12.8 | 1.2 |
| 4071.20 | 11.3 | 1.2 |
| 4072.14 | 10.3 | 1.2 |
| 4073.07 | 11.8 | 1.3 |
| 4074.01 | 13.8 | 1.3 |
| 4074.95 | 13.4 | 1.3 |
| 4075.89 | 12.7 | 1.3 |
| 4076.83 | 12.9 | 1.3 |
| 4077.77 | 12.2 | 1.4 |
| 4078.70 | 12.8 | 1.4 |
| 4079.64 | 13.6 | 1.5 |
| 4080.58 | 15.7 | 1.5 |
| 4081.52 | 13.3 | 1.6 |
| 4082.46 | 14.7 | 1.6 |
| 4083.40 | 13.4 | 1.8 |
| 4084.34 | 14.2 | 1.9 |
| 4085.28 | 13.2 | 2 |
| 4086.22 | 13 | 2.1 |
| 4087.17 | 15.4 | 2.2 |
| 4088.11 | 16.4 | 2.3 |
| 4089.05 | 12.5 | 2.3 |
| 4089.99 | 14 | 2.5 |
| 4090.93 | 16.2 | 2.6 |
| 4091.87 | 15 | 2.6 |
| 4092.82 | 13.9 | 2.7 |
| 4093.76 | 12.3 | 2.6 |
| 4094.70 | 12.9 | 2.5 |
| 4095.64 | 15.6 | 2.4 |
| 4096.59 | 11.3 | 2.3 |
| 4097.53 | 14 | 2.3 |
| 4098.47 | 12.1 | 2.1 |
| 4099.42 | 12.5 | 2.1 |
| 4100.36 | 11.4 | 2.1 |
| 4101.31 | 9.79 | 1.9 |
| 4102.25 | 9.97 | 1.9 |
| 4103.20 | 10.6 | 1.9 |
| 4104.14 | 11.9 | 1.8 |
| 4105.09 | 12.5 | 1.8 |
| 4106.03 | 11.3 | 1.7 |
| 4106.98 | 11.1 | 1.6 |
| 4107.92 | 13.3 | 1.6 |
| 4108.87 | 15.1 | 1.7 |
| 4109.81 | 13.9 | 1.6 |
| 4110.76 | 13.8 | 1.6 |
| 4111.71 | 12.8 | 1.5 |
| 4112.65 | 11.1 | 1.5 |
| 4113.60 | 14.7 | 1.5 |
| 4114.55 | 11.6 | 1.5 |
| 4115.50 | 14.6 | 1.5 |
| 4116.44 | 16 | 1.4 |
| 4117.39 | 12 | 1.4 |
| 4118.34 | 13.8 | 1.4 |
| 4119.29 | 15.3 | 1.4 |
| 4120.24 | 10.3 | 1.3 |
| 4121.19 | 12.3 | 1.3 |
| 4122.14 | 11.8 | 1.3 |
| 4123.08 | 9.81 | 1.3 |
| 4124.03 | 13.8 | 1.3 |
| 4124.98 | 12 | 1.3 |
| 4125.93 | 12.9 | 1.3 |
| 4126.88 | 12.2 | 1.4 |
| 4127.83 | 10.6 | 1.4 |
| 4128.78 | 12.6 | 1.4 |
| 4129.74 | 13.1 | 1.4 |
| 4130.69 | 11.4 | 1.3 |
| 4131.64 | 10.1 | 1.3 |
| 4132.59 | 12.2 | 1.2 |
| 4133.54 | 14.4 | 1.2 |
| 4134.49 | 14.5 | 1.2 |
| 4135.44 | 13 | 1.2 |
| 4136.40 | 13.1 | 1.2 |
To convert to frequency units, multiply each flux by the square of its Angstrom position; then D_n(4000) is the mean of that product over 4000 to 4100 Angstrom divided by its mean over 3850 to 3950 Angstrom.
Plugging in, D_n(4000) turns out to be 1.89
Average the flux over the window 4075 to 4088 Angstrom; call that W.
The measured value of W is 13.7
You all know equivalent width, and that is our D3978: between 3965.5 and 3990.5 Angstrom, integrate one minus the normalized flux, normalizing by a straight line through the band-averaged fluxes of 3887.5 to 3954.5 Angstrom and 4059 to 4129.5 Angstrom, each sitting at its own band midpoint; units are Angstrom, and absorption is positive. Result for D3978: 2.8 Angstrom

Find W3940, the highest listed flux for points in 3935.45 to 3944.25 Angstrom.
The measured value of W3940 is 7.87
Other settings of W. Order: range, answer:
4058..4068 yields 11.2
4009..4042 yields 12.8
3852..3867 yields 6.37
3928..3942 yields 4.28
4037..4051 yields 12.6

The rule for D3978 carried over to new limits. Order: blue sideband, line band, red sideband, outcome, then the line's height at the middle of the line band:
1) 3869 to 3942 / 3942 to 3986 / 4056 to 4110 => 6.4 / 9.18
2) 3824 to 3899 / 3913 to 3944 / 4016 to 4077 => 8.1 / 8.76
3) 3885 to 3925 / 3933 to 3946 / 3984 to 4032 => 6.2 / 10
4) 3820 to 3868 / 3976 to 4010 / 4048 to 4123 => -4.6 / 10.2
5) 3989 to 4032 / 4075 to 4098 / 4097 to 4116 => -2.4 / 12.5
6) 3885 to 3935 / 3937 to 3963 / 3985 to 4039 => 4.8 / 9.71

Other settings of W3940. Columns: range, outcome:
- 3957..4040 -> 15.6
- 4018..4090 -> 16.4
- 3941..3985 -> 12.4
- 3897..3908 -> 12.2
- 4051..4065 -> 15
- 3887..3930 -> 12.6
